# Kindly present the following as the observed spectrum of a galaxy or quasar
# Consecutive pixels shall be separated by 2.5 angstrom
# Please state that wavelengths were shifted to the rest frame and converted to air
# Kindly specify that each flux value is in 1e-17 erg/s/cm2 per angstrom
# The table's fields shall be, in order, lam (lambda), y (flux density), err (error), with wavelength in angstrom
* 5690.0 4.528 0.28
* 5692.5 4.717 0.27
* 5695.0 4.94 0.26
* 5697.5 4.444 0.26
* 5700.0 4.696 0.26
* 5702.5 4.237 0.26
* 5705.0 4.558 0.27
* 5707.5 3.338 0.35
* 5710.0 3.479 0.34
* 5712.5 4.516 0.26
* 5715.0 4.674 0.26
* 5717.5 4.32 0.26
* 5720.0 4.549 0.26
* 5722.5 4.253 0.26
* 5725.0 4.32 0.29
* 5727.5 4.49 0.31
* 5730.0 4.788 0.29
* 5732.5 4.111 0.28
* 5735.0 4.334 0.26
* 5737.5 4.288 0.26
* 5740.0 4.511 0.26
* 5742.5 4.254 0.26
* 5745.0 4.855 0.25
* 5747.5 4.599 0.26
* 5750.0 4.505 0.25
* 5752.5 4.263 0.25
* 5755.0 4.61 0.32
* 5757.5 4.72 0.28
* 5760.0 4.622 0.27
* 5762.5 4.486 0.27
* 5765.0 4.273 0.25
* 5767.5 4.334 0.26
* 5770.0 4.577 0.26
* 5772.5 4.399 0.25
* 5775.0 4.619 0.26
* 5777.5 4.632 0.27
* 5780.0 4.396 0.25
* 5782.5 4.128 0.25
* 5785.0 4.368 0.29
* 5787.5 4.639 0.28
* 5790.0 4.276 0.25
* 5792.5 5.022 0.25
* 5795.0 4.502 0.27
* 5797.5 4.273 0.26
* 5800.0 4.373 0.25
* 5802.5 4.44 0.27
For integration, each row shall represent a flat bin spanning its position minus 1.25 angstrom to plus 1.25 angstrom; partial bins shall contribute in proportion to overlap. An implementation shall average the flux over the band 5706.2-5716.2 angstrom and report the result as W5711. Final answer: 4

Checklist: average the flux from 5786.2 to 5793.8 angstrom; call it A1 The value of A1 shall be 4.64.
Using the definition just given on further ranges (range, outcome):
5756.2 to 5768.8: 4.49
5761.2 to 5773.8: 4.42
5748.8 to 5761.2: 4.54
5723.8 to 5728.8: 4.41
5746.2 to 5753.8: 4.46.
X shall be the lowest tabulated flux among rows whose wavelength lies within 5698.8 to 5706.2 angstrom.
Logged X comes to 4.237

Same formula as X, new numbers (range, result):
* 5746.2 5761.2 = 4.263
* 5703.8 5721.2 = 3.338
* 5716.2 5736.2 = 4.111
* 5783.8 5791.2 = 4.276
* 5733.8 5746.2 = 4.254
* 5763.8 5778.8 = 4.273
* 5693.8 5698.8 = 4.444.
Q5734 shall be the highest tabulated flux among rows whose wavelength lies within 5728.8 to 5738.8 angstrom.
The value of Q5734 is 4.788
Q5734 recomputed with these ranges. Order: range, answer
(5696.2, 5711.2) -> 4.696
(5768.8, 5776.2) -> 4.619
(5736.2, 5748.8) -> 4.855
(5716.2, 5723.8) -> 4.549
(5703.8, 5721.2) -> 4.674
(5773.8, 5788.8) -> 4.639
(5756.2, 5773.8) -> 4.72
